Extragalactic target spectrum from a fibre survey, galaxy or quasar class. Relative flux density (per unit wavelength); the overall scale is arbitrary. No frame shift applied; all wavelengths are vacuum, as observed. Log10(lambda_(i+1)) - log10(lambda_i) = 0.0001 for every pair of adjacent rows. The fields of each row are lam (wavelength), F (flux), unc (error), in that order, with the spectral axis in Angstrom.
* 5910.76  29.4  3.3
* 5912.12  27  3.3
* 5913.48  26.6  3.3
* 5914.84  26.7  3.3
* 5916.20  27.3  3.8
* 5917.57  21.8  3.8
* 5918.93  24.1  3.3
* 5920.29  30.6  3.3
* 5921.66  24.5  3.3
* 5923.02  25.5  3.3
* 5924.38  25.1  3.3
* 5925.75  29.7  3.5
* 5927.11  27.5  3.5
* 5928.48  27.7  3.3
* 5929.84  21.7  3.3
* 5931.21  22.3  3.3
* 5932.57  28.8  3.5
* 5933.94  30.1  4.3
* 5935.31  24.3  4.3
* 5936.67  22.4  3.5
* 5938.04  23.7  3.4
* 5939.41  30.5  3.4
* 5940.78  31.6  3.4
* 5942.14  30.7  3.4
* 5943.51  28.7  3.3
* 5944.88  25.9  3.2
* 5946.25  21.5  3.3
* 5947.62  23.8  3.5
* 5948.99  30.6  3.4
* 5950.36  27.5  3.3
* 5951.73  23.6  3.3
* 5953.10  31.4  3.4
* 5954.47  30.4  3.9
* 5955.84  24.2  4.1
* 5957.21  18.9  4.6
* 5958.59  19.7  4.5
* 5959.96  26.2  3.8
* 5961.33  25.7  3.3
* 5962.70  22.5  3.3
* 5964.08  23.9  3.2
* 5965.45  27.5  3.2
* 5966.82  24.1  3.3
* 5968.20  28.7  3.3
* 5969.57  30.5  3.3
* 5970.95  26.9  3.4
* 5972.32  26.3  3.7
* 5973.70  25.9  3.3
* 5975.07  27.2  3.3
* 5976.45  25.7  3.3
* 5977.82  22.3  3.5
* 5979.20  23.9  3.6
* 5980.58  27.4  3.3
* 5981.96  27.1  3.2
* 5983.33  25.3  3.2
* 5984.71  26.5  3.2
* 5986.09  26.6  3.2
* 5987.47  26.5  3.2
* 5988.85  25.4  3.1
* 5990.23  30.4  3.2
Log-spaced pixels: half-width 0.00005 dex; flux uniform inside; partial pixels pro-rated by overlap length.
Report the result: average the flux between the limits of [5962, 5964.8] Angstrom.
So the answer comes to 23.3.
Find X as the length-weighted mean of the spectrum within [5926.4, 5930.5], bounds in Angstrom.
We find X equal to 25.7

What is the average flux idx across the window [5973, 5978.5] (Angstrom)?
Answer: 25.3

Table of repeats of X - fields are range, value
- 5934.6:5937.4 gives 23.4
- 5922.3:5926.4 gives 26.7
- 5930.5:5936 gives 26.4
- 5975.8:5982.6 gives 25.3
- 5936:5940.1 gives 25.5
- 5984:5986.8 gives 26.5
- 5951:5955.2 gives 28.4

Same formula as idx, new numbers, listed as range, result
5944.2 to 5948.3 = 23.7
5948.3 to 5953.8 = 28.3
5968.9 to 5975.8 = 27.3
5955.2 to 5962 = 22.9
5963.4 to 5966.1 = 25.7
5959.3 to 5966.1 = 25.2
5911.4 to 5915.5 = 26.8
